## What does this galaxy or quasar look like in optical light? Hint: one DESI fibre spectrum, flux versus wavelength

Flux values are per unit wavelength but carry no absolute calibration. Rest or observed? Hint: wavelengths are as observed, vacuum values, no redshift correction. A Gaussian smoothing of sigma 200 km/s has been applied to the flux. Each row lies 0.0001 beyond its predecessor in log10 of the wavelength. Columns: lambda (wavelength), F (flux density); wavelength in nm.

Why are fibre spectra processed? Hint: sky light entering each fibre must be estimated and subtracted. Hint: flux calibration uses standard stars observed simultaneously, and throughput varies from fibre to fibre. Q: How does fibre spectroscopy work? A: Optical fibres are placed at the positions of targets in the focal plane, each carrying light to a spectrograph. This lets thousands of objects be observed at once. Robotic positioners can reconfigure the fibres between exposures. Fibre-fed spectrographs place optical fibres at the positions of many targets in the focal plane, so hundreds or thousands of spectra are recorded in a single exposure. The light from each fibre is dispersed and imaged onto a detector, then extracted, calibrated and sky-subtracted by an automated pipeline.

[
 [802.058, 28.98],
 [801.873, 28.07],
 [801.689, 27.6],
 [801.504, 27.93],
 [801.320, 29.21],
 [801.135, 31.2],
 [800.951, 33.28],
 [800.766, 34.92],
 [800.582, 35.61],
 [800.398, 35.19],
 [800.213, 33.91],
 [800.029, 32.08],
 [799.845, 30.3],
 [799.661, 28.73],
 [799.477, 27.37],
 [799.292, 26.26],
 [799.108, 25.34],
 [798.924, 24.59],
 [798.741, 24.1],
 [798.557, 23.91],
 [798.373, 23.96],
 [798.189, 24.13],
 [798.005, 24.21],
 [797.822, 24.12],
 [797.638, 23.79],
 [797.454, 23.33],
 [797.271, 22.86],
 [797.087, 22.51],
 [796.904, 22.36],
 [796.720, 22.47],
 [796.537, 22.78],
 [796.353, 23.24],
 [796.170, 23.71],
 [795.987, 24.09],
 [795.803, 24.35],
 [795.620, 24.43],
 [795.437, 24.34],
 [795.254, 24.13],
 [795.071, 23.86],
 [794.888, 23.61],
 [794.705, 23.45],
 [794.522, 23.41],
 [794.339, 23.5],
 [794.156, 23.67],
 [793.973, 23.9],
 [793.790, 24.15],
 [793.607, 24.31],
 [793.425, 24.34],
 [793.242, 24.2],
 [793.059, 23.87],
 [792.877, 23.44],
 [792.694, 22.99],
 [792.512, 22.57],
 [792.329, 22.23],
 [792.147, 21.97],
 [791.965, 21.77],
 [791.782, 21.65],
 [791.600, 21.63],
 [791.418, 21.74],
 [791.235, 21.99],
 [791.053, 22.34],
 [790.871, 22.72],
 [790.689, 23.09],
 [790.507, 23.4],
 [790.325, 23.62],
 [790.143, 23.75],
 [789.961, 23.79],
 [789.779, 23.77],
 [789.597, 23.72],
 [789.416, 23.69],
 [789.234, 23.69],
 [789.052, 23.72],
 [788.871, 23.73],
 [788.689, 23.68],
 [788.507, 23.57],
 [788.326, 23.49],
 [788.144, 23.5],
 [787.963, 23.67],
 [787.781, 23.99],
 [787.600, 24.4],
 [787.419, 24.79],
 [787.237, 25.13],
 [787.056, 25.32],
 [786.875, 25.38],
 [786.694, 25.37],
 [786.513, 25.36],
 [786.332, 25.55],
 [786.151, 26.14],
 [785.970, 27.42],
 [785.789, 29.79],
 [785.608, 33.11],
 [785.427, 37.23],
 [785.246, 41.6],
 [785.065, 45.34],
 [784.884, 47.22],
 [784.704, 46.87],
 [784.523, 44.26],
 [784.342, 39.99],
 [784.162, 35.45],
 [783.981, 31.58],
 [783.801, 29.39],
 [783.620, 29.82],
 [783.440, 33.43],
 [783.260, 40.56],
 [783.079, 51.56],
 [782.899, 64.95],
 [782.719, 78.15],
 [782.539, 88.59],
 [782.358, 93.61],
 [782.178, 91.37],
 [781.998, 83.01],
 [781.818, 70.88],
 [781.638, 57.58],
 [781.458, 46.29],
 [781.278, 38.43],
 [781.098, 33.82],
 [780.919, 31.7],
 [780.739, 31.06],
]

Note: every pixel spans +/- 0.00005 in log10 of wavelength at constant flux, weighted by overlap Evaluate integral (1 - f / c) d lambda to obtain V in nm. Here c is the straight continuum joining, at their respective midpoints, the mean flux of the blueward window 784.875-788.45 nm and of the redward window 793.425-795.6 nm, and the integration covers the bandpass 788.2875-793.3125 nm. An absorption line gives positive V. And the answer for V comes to 0.596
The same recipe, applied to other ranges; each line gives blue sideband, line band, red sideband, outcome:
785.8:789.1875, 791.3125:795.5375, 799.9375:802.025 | 0.69 nm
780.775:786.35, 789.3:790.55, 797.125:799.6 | 0.46 nm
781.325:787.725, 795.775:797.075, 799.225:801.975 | 0.42 nm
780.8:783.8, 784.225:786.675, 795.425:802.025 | 0.75 nm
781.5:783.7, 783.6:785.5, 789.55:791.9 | 0.53 nm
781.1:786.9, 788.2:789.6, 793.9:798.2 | 0.51 nm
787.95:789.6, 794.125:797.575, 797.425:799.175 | 0.08 nm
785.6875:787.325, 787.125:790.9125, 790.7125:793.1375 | 0.10 nm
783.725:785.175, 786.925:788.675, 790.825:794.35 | 0.47 nm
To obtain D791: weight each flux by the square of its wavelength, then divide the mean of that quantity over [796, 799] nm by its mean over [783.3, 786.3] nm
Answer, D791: 0.67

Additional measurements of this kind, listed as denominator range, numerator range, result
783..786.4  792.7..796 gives 0.67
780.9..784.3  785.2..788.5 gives 0.50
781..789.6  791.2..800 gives 0.63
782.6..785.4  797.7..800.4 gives 0.63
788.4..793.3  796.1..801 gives 1.18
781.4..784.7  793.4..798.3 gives 0.44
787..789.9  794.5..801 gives 1.11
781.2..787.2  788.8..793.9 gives 0.52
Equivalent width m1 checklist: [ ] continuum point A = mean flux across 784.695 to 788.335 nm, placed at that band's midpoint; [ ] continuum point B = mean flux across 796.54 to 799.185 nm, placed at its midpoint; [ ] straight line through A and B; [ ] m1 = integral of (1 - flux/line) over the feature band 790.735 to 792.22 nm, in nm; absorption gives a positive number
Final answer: 0.279 nm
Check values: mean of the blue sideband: 29.8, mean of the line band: 22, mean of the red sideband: 23.7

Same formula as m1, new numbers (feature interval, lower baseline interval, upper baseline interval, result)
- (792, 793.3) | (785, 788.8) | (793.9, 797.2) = 0.10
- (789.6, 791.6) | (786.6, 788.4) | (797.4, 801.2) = 0.19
